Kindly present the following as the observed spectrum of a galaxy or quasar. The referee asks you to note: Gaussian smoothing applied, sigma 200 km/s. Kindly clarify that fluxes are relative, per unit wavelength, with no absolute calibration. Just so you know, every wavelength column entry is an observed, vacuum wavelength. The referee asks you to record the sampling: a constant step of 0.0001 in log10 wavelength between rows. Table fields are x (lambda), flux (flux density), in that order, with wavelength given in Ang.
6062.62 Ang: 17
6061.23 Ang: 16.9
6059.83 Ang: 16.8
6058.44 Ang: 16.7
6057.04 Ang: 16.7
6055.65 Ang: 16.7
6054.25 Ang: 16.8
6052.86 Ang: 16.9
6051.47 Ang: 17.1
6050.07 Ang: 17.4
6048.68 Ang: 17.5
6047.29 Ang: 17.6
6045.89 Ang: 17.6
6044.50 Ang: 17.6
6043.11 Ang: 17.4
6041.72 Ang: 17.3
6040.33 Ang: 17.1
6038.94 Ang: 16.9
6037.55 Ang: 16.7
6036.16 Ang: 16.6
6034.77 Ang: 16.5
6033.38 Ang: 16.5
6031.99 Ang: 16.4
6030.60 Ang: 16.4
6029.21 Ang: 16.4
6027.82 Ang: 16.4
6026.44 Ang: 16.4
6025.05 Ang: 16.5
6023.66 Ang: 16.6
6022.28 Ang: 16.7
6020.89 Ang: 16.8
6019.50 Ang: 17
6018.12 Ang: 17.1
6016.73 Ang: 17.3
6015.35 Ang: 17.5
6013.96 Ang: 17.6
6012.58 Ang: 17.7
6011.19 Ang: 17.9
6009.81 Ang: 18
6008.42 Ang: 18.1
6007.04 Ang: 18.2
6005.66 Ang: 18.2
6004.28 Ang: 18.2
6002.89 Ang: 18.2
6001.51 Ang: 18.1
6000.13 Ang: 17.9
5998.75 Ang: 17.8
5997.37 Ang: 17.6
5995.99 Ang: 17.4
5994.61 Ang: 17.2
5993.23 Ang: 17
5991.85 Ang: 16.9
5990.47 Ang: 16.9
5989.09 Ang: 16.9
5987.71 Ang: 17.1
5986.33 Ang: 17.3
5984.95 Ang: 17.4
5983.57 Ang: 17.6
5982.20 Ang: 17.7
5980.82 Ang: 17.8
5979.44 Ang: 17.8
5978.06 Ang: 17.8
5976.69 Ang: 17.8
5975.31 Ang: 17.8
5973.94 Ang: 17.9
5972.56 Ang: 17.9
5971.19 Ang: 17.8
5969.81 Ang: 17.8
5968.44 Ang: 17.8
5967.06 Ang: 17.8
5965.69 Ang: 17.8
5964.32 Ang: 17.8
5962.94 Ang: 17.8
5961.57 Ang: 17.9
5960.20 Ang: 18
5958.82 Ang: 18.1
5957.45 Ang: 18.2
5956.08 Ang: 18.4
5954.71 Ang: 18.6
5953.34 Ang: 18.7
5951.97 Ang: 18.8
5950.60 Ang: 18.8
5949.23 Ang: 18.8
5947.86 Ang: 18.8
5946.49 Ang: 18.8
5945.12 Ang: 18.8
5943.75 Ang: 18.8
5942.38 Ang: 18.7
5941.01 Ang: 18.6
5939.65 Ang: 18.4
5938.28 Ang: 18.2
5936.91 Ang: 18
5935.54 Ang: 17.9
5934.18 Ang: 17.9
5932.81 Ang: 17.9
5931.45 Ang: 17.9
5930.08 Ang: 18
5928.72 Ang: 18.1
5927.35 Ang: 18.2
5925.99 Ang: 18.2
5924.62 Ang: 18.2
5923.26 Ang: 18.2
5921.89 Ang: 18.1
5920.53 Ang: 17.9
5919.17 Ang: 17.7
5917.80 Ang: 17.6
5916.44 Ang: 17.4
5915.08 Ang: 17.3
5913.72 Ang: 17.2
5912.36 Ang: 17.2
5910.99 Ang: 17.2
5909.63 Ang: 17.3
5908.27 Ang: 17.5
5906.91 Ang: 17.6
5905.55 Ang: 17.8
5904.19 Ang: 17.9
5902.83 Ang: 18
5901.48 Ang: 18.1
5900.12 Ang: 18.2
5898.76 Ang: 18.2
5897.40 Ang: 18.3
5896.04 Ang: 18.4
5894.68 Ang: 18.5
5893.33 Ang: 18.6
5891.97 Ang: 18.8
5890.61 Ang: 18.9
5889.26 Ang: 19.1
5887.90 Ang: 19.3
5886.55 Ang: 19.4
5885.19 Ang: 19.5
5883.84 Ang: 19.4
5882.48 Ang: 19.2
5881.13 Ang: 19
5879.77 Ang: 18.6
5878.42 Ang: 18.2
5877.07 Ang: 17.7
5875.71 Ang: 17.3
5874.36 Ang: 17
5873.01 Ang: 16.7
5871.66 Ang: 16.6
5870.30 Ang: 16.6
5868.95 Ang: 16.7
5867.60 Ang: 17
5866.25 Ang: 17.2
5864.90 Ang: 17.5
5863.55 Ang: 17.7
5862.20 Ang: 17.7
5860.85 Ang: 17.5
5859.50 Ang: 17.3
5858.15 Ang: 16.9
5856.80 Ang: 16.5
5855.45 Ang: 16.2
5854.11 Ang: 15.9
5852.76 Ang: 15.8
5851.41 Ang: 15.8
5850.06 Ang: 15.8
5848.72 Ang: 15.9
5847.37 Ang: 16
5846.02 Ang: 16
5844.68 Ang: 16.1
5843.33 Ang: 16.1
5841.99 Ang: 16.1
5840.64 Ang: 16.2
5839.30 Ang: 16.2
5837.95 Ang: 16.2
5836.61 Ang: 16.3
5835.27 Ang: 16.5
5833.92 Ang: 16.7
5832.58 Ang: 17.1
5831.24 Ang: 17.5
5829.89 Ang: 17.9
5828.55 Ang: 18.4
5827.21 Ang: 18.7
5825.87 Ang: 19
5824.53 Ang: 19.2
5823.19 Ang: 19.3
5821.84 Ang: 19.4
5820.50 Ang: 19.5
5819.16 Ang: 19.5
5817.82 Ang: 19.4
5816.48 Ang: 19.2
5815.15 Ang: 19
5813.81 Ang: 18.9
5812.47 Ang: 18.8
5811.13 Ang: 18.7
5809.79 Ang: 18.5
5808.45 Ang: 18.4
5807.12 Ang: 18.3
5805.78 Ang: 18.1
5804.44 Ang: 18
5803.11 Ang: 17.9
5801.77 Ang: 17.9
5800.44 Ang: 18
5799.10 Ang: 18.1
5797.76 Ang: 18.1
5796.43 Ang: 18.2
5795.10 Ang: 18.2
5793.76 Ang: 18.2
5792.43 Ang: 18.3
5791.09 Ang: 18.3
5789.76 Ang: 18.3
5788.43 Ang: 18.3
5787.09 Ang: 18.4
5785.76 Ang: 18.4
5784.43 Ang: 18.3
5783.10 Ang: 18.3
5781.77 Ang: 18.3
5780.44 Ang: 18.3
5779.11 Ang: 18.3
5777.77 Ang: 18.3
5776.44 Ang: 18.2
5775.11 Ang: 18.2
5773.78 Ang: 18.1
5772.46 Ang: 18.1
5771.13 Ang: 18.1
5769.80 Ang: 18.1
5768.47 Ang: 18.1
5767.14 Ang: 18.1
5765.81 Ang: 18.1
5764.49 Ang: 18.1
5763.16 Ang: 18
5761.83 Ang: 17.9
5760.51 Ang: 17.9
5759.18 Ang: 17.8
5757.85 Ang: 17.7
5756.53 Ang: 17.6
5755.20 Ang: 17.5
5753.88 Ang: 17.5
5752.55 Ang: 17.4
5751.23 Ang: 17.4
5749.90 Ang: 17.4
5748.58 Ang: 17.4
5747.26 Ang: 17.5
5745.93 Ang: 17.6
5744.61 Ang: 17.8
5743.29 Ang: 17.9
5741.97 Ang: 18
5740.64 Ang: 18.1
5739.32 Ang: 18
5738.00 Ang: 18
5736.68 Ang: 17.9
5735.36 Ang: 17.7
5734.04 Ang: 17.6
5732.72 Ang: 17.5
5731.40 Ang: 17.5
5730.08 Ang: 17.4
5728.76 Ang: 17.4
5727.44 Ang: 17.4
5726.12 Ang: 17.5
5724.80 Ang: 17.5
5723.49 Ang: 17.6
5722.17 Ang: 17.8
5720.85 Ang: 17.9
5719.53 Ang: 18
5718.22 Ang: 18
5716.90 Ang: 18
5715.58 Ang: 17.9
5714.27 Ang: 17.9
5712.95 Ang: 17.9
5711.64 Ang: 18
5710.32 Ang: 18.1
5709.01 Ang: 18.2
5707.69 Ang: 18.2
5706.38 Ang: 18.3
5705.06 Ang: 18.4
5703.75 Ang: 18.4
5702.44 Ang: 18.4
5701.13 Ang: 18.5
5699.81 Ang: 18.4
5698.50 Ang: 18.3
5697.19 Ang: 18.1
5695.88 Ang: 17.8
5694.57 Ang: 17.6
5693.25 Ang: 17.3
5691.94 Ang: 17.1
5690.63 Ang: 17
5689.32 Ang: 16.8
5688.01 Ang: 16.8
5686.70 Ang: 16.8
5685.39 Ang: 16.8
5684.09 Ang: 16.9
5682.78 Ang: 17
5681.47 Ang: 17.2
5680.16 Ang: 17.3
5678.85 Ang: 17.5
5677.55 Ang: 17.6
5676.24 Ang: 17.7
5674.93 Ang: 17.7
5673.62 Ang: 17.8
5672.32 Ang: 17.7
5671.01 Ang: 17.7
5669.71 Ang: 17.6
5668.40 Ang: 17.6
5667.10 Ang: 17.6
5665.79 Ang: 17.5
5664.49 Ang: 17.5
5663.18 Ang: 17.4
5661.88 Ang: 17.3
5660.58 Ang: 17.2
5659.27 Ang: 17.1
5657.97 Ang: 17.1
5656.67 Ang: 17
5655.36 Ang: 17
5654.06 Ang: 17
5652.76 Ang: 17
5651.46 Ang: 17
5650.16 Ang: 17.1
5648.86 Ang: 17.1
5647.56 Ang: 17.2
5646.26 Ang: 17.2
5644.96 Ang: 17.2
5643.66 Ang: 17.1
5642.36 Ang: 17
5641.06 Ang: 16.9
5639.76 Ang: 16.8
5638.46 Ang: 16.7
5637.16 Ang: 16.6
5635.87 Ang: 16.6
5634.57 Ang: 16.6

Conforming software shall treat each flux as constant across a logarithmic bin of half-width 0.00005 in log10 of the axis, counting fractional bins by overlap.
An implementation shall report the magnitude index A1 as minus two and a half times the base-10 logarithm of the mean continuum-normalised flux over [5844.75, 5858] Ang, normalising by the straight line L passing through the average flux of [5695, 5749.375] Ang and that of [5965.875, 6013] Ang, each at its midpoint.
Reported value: 0.11 mag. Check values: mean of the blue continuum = 17.9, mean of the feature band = 16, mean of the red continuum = 17.7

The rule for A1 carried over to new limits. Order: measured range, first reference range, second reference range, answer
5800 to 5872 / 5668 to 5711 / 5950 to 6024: 0.01 mag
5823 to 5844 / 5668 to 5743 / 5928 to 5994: 0.03 mag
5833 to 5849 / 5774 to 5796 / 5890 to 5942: 0.12 mag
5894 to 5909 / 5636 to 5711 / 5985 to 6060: -0.05 mag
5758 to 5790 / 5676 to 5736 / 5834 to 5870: -0.06 mag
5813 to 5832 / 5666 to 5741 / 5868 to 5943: -0.06 mag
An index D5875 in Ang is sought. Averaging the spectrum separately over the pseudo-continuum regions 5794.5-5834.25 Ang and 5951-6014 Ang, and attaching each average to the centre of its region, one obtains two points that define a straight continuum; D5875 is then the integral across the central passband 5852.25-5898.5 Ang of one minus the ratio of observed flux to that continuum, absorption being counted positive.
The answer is 1.1 Ang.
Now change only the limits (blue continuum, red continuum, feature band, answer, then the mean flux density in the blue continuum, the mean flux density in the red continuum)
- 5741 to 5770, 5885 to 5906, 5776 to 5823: -1.2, 17.8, 18.6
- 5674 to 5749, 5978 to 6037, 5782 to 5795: -0.5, 17.7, 17.3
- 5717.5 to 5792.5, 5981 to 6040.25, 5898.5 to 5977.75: -2.8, 17.9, 17.2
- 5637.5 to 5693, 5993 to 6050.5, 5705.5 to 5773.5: -2.4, 17.2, 17.3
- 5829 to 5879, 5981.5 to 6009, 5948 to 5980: -1.3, 16.7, 17.6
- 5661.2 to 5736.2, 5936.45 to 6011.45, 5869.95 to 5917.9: -0.5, 17.7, 18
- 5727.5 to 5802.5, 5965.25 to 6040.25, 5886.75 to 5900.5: -0.8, 17.9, 17.4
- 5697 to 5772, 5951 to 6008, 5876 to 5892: -1.0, 17.9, 17.8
